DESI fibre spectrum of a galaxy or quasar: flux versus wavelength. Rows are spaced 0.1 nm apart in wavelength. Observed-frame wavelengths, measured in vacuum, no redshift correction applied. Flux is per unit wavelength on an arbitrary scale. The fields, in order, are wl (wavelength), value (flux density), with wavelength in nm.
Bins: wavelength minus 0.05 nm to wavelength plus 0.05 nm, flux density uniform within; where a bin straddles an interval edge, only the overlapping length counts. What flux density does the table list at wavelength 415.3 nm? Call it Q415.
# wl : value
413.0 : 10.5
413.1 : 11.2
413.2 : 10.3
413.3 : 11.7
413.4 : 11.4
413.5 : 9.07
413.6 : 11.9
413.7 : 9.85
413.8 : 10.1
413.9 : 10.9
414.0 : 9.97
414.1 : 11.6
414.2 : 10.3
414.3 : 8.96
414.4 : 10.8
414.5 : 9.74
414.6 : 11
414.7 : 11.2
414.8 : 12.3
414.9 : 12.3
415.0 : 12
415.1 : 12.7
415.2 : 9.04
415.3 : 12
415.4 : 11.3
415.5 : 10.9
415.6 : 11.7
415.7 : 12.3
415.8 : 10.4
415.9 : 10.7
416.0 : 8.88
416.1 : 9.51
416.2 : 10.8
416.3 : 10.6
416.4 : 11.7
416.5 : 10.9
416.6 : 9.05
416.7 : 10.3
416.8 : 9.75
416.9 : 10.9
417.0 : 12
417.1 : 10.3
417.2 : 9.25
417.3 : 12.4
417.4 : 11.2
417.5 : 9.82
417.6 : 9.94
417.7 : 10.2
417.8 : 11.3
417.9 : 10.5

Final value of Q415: 12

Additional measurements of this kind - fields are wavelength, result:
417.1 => 10.3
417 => 12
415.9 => 10.7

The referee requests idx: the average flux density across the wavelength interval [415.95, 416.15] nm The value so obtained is 9.2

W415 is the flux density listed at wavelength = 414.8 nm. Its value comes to 12.3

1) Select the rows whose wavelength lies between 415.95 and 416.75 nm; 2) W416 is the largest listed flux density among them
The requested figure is 11.7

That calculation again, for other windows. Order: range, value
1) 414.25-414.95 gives 12.3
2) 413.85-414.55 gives 11.6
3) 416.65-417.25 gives 12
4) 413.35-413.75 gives 11.9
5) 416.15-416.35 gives 10.8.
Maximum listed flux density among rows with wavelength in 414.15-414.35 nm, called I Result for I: 10.3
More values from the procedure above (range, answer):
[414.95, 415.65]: 12.7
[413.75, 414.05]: 10.9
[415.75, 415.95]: 10.7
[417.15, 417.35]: 12.4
